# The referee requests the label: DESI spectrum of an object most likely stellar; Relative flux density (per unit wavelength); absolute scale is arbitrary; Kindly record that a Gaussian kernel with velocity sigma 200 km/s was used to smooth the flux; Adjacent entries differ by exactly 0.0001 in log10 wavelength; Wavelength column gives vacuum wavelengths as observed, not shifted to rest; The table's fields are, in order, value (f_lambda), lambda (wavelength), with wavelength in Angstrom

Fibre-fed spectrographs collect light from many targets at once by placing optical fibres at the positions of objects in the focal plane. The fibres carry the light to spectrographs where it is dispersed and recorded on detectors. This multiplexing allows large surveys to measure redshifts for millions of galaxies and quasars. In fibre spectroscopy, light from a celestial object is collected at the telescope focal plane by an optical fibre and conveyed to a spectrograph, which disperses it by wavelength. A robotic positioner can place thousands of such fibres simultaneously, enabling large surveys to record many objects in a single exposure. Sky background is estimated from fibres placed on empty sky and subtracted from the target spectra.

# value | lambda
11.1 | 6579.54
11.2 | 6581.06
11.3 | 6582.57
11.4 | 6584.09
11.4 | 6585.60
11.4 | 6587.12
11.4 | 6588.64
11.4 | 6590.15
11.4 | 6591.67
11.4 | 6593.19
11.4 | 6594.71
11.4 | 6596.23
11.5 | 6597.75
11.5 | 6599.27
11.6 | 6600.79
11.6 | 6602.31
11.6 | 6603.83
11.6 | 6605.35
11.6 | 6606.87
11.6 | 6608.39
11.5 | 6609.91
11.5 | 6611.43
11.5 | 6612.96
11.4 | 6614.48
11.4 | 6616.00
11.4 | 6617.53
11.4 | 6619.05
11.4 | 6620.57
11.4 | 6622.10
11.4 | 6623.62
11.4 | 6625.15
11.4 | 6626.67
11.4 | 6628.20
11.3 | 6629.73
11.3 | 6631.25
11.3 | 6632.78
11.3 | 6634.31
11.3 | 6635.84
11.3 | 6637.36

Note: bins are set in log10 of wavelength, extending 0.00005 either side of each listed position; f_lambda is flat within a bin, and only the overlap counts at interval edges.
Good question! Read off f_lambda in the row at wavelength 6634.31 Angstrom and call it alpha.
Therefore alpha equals 11.3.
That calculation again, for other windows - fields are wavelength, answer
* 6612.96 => 11.5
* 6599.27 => 11.5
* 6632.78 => 11.3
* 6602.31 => 11.6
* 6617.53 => 11.4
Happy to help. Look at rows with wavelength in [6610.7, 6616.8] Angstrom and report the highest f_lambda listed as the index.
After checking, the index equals 11.5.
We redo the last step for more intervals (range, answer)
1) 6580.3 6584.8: 11.4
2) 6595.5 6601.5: 11.6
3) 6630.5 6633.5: 11.3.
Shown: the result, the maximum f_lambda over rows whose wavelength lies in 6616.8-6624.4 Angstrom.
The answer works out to 11.4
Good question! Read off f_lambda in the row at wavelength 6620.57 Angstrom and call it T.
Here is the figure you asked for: 11.4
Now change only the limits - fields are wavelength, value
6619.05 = 11.4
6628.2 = 11.4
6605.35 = 11.6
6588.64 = 11.4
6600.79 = 11.6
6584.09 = 11.4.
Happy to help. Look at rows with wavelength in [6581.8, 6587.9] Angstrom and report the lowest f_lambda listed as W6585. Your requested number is 11.3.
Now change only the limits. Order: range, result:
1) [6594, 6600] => 11.4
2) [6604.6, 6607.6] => 11.6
